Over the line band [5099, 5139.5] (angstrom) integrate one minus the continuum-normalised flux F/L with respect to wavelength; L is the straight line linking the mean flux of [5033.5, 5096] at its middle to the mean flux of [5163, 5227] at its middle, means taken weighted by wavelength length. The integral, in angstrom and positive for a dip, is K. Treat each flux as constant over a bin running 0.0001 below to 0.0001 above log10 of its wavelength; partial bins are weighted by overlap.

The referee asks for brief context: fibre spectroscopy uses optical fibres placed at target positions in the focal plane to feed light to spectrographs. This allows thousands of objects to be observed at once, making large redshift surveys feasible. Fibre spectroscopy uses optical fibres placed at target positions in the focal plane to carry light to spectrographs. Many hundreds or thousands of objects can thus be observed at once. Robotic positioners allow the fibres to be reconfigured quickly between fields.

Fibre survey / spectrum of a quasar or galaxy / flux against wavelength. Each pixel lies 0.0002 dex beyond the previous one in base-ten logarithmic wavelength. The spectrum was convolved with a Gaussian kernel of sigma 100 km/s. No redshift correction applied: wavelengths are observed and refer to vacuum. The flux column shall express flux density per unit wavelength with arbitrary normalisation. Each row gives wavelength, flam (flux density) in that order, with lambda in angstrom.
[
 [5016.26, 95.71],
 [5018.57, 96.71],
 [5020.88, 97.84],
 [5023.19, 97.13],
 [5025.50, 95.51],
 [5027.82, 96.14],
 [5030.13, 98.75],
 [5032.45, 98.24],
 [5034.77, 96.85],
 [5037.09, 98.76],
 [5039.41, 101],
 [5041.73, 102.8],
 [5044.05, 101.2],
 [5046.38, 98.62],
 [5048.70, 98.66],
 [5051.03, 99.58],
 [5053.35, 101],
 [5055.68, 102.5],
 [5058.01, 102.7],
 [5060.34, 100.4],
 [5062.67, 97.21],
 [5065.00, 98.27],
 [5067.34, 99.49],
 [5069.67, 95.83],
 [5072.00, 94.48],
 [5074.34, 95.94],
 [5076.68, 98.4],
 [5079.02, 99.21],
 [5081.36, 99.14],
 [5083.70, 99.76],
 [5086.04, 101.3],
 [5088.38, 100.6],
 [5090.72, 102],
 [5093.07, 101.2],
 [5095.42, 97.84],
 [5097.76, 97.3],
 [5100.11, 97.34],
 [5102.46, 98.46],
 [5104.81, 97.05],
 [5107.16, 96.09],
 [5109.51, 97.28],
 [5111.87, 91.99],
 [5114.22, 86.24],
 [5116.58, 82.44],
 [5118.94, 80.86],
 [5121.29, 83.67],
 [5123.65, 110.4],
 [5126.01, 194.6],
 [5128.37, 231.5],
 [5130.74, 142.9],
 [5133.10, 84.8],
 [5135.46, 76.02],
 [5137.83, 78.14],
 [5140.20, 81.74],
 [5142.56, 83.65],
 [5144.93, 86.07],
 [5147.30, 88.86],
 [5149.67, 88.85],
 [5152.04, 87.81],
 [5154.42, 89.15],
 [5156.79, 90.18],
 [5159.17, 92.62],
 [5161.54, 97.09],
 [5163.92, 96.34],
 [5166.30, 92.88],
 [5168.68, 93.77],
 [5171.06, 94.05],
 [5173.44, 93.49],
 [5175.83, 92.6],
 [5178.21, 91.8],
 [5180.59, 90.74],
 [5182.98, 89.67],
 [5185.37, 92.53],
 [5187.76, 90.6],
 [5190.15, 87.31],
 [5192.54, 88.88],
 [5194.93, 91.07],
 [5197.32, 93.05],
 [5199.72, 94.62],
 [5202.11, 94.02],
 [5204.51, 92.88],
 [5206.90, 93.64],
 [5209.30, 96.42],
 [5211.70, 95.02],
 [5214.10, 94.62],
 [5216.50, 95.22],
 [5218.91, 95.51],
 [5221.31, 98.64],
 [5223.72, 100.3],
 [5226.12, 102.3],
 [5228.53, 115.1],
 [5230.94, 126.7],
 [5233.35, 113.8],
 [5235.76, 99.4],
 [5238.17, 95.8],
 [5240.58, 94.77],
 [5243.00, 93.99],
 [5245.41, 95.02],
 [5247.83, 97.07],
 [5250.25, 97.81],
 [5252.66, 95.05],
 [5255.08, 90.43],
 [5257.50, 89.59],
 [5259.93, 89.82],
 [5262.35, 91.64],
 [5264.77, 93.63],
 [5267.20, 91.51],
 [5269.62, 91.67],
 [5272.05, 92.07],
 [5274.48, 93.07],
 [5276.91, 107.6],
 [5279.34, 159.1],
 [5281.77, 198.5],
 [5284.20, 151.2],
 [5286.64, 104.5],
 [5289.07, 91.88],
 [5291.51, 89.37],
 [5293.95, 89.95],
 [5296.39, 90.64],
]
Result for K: -4.3 angstrom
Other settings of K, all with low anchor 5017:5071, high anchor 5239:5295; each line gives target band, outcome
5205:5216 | 0.8 angstrom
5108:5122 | 1.8 angstrom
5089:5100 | 0.1 angstrom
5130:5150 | 2.4 angstrom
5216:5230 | 0.1 angstrom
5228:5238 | -0.8 angstrom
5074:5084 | 0.1 angstrom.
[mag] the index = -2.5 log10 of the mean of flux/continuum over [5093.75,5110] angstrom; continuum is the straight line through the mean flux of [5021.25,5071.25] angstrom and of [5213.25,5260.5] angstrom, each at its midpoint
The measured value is 0.02 mag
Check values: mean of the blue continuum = 99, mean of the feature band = 97.5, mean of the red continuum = 99.2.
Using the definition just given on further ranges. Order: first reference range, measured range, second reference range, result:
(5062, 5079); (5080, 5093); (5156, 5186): -0.05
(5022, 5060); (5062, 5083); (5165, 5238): 0.01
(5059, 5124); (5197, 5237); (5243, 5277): -0.07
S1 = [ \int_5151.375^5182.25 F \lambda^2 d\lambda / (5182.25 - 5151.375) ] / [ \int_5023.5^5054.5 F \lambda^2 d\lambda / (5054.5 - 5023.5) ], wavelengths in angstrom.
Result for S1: 1.0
